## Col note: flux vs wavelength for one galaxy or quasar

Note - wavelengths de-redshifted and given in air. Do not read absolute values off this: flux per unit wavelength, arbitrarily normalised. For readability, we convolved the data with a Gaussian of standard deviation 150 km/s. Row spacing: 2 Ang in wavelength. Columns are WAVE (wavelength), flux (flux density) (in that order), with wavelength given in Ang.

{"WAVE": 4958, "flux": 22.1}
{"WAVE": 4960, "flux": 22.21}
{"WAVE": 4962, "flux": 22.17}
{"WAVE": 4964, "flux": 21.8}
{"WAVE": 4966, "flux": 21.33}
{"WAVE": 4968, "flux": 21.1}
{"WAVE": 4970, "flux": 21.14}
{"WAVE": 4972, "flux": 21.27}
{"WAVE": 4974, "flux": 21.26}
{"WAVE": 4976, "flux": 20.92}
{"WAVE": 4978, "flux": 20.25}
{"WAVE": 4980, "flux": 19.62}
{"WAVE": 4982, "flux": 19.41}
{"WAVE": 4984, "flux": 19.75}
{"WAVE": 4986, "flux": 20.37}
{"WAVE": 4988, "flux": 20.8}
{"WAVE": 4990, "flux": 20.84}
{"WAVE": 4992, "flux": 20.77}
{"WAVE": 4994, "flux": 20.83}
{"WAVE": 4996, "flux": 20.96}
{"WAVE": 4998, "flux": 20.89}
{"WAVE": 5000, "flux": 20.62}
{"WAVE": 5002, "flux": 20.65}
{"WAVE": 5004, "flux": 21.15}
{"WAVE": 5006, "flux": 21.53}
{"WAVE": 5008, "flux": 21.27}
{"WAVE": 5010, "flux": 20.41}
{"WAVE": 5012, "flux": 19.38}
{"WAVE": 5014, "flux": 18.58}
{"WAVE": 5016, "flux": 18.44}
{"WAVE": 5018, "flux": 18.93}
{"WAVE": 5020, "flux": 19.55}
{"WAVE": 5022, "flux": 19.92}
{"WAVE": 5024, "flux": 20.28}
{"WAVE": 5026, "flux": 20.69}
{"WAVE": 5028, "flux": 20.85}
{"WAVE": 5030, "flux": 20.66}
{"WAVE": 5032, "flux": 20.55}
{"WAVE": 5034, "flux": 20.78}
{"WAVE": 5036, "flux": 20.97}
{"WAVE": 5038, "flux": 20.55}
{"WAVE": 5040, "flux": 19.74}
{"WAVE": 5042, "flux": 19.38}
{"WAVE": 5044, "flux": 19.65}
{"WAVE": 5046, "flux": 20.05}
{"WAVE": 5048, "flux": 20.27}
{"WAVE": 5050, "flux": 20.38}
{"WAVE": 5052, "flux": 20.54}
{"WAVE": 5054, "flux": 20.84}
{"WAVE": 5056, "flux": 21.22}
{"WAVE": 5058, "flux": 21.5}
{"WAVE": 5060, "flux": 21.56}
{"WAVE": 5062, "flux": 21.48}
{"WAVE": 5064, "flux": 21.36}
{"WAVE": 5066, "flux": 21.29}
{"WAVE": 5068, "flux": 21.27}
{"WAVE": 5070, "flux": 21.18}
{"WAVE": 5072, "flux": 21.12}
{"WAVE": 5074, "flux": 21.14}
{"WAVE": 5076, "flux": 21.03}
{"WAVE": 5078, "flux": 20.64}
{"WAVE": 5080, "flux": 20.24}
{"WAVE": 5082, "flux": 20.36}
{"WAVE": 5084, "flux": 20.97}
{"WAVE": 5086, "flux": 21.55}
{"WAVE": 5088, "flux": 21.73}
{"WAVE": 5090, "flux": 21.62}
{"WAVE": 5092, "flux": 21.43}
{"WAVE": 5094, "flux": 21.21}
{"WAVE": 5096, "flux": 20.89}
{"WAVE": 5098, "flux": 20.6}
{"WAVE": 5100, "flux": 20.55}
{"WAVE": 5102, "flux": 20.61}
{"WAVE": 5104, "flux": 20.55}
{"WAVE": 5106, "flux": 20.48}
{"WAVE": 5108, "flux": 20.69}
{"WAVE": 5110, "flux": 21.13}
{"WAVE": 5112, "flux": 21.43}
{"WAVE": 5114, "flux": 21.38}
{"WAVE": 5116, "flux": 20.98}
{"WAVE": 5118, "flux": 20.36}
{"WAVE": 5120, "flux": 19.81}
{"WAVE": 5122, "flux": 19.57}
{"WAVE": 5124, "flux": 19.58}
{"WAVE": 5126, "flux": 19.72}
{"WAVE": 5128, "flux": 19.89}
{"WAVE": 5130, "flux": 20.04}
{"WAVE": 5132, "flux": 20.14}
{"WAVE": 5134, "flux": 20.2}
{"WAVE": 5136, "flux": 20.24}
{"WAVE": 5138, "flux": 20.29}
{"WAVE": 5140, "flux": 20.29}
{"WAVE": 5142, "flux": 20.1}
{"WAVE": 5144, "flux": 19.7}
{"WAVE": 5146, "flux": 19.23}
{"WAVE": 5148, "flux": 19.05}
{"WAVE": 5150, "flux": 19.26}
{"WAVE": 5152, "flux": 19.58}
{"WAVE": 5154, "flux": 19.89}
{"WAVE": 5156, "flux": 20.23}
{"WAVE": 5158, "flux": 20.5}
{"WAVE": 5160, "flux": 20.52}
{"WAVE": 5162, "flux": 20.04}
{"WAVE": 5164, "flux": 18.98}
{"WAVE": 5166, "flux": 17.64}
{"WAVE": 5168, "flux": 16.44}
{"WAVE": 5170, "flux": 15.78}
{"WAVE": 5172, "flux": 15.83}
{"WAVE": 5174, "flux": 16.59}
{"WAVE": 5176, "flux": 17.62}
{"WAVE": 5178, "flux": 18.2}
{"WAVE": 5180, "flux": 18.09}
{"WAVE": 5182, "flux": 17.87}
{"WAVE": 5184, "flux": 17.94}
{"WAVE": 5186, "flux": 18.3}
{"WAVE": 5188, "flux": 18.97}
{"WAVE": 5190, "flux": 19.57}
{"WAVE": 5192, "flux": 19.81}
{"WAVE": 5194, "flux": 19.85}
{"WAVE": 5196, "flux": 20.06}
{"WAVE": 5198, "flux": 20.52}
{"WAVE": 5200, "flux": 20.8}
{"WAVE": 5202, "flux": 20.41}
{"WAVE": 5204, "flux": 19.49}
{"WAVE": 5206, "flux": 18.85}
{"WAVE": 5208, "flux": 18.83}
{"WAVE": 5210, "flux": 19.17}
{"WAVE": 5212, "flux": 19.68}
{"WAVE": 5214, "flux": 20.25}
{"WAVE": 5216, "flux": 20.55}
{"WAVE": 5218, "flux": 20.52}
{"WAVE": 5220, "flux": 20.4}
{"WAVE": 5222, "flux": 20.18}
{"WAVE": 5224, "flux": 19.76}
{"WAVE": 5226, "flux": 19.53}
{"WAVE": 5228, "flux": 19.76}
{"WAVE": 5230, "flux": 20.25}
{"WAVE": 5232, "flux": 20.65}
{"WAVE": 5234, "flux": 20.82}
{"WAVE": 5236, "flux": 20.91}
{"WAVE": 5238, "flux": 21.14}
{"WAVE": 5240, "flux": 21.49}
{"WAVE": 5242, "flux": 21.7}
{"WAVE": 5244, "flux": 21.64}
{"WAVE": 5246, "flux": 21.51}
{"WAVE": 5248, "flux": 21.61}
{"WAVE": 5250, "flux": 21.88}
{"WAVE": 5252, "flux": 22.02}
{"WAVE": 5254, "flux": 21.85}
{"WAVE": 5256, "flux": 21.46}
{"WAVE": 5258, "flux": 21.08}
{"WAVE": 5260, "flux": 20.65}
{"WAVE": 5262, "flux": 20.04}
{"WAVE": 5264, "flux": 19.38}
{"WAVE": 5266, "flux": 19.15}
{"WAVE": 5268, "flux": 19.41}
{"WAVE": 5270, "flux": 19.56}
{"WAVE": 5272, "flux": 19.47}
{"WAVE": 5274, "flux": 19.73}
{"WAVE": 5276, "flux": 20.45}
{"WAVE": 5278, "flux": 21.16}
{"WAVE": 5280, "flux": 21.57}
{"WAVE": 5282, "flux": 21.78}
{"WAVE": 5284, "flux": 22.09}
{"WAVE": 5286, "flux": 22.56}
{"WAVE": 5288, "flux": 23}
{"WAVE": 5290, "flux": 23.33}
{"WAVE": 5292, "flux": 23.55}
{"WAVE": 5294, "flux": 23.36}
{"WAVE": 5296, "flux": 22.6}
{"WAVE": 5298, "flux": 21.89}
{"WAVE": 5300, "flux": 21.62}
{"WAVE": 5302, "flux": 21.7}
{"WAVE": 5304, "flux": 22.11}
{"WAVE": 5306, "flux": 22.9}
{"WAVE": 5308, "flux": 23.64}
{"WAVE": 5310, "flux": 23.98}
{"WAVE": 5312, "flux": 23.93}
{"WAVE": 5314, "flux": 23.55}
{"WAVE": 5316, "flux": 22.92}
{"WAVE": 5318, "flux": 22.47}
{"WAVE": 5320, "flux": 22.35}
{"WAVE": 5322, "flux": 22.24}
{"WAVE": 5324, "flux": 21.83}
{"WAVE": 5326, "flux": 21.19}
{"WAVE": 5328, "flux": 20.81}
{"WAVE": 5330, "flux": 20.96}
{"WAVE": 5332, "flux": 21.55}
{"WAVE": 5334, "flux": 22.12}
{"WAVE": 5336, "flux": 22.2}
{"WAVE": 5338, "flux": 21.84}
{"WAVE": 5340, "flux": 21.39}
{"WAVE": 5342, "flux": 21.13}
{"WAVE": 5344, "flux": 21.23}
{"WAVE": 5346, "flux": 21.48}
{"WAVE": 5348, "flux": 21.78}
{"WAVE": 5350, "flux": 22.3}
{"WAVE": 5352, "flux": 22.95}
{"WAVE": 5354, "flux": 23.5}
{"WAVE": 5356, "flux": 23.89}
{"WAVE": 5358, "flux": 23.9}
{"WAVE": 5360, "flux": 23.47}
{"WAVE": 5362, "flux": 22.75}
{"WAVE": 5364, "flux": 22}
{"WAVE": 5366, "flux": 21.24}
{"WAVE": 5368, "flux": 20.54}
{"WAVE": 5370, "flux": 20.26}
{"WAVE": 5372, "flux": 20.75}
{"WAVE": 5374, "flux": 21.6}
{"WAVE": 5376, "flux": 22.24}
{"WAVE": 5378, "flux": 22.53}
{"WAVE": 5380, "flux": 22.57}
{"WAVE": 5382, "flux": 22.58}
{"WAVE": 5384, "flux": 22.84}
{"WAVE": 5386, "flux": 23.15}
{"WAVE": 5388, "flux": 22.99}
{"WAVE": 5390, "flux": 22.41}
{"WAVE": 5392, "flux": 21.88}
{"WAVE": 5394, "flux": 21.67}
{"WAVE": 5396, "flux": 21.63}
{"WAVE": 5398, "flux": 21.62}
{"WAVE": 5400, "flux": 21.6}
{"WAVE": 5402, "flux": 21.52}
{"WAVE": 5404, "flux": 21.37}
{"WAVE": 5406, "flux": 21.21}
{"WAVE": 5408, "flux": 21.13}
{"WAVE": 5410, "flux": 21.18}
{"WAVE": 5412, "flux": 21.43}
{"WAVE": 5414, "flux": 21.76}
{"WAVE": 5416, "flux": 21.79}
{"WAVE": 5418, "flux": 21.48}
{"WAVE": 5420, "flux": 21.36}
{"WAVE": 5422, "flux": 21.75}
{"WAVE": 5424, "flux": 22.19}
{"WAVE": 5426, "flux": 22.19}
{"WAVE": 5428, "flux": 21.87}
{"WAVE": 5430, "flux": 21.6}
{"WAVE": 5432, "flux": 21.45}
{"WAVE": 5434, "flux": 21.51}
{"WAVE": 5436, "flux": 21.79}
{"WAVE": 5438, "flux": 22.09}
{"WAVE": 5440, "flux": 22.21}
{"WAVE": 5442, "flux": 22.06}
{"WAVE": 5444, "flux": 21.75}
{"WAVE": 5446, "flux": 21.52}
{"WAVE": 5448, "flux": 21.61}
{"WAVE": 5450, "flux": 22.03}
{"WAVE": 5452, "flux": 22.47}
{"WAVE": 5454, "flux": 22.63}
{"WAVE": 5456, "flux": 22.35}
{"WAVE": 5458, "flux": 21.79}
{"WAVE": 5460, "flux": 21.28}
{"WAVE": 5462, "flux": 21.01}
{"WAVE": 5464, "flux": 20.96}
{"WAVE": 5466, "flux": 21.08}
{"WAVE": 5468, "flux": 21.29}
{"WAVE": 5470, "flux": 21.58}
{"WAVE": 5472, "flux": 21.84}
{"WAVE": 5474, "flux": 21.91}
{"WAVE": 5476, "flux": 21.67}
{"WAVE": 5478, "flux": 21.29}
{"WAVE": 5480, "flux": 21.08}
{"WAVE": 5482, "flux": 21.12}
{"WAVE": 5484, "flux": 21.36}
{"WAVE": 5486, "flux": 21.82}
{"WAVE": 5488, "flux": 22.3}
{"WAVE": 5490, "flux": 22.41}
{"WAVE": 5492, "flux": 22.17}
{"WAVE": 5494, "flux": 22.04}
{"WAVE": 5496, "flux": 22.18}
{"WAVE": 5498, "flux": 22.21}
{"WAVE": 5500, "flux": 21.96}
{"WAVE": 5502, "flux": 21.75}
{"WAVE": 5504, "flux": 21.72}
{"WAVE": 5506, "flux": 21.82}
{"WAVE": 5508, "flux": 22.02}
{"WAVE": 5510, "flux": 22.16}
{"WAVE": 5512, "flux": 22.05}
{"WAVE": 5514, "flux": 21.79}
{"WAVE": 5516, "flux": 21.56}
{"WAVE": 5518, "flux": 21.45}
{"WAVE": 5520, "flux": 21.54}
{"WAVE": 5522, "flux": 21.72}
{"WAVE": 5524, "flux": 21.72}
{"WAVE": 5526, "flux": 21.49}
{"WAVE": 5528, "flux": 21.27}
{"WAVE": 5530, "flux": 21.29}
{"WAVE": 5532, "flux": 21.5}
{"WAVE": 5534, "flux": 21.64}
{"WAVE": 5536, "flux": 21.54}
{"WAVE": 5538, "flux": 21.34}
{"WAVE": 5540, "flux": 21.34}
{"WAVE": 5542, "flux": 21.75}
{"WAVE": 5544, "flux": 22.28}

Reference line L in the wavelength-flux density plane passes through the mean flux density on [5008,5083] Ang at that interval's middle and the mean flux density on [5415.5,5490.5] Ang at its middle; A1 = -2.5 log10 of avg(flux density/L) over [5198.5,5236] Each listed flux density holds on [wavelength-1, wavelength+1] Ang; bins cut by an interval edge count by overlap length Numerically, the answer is 0.051 mag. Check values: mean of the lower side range 20.5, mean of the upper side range 21.7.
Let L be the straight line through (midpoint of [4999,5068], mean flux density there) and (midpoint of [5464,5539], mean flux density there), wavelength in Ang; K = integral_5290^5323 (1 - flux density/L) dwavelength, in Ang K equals -2.6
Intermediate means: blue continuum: 20.5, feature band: 22.8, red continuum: 21.7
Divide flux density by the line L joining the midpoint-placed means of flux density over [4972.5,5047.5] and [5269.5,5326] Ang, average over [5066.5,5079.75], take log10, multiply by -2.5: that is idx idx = -0.02 mag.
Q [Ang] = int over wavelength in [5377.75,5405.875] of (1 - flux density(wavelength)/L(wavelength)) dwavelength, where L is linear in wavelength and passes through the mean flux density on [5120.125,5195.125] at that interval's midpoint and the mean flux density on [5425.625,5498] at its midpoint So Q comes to -1.3 Ang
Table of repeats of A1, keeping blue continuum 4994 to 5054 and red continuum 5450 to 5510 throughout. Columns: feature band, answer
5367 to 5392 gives -0.03 mag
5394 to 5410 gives 0.00 mag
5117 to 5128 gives 0.04 mag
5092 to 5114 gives -0.02 mag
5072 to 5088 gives -0.02 mag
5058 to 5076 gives -0.05 mag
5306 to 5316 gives -0.12 mag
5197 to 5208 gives 0.05 mag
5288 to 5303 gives -0.07 mag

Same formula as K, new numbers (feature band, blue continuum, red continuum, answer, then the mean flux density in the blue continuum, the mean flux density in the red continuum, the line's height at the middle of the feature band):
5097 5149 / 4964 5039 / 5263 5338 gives 1.9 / 20.5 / 21.8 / 21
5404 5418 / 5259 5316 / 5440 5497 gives 0.2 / 21.7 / 21.7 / 21.7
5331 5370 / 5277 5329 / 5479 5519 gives 0.3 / 22.5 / 21.8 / 22.3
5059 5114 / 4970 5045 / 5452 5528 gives -1.3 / 20.3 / 21.7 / 20.6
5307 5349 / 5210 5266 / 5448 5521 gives -2.0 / 20.7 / 21.8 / 21.1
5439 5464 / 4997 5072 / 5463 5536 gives -0.3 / 20.5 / 21.7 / 21.6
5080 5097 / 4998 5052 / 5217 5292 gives -0.6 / 20.2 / 20.9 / 20.4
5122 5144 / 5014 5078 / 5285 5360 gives 1.2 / 20.5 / 22.4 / 21.1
